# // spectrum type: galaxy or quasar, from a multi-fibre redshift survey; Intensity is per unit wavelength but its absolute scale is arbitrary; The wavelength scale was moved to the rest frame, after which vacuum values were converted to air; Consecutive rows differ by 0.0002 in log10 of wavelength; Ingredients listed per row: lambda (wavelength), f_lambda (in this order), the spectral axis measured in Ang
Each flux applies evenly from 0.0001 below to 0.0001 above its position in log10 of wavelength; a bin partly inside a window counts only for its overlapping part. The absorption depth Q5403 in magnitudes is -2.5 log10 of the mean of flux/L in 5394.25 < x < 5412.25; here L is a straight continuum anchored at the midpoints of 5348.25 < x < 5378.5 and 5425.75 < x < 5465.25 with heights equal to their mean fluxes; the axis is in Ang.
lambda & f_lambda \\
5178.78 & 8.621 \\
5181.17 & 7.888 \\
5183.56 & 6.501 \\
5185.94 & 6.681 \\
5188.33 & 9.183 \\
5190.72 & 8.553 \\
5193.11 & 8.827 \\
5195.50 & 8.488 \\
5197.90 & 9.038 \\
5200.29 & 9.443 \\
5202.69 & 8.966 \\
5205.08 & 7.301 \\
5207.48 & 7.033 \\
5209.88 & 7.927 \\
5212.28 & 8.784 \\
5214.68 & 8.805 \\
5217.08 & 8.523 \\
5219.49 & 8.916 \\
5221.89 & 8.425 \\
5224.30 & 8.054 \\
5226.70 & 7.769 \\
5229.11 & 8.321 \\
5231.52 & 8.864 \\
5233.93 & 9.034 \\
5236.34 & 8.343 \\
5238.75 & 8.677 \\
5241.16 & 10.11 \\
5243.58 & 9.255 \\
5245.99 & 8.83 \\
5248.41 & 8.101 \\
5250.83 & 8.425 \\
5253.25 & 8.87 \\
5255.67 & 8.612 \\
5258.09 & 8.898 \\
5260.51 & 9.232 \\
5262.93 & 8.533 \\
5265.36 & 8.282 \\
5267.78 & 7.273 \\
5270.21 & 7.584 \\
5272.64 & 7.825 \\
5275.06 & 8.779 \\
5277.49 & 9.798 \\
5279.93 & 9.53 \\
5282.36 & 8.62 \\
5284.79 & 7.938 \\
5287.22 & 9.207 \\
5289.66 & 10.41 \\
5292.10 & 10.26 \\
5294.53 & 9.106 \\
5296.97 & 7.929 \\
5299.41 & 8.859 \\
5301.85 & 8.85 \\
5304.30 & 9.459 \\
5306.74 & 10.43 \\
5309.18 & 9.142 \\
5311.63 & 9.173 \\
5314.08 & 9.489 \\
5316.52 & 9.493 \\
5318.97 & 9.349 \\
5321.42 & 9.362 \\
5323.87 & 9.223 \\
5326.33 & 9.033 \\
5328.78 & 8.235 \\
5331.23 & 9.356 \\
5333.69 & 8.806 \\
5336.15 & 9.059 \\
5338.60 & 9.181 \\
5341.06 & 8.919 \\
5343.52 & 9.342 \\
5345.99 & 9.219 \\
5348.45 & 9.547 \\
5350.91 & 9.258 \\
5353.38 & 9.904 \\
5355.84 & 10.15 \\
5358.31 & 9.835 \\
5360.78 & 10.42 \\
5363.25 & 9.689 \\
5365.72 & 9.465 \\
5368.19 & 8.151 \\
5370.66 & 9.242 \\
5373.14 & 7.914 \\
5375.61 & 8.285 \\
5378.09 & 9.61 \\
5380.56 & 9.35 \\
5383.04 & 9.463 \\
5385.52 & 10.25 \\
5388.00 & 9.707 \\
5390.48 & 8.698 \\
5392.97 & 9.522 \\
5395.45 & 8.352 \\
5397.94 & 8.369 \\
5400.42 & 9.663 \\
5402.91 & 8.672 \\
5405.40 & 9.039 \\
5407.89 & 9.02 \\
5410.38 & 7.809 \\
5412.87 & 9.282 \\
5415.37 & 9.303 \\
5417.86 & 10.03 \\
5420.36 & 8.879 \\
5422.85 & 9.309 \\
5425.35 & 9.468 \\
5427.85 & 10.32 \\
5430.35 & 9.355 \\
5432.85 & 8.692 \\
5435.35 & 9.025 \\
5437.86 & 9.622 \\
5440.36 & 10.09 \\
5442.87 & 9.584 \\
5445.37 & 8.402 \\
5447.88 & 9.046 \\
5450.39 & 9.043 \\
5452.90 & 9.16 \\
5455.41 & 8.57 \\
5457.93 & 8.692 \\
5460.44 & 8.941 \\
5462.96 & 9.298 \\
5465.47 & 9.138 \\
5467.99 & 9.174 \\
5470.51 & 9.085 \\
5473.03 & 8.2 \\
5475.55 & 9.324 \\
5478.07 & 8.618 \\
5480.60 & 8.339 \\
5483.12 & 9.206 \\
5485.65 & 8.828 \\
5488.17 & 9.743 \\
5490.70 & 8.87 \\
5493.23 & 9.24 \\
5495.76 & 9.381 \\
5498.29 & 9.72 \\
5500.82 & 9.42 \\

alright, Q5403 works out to 0.07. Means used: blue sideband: 9.33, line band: 8.72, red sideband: 9.19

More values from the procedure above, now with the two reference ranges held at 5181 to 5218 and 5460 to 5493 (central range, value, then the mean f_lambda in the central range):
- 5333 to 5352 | -0.07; 9.18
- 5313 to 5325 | -0.10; 9.39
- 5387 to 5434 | -0.04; 9.13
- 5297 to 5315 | -0.09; 9.24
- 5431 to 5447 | -0.04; 9.24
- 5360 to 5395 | -0.06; 9.23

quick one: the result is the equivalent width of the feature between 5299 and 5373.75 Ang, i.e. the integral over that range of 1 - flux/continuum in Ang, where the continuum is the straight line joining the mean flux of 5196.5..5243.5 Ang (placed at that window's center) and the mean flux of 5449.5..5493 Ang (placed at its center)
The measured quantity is -4.67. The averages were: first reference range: 8.56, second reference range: 8.96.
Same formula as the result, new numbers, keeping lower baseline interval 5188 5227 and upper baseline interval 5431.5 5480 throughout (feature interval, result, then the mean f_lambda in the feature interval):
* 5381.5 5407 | -0.8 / 9.17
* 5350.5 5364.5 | -1.8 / 9.91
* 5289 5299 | -0.8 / 9.33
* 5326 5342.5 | -0.3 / 8.95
